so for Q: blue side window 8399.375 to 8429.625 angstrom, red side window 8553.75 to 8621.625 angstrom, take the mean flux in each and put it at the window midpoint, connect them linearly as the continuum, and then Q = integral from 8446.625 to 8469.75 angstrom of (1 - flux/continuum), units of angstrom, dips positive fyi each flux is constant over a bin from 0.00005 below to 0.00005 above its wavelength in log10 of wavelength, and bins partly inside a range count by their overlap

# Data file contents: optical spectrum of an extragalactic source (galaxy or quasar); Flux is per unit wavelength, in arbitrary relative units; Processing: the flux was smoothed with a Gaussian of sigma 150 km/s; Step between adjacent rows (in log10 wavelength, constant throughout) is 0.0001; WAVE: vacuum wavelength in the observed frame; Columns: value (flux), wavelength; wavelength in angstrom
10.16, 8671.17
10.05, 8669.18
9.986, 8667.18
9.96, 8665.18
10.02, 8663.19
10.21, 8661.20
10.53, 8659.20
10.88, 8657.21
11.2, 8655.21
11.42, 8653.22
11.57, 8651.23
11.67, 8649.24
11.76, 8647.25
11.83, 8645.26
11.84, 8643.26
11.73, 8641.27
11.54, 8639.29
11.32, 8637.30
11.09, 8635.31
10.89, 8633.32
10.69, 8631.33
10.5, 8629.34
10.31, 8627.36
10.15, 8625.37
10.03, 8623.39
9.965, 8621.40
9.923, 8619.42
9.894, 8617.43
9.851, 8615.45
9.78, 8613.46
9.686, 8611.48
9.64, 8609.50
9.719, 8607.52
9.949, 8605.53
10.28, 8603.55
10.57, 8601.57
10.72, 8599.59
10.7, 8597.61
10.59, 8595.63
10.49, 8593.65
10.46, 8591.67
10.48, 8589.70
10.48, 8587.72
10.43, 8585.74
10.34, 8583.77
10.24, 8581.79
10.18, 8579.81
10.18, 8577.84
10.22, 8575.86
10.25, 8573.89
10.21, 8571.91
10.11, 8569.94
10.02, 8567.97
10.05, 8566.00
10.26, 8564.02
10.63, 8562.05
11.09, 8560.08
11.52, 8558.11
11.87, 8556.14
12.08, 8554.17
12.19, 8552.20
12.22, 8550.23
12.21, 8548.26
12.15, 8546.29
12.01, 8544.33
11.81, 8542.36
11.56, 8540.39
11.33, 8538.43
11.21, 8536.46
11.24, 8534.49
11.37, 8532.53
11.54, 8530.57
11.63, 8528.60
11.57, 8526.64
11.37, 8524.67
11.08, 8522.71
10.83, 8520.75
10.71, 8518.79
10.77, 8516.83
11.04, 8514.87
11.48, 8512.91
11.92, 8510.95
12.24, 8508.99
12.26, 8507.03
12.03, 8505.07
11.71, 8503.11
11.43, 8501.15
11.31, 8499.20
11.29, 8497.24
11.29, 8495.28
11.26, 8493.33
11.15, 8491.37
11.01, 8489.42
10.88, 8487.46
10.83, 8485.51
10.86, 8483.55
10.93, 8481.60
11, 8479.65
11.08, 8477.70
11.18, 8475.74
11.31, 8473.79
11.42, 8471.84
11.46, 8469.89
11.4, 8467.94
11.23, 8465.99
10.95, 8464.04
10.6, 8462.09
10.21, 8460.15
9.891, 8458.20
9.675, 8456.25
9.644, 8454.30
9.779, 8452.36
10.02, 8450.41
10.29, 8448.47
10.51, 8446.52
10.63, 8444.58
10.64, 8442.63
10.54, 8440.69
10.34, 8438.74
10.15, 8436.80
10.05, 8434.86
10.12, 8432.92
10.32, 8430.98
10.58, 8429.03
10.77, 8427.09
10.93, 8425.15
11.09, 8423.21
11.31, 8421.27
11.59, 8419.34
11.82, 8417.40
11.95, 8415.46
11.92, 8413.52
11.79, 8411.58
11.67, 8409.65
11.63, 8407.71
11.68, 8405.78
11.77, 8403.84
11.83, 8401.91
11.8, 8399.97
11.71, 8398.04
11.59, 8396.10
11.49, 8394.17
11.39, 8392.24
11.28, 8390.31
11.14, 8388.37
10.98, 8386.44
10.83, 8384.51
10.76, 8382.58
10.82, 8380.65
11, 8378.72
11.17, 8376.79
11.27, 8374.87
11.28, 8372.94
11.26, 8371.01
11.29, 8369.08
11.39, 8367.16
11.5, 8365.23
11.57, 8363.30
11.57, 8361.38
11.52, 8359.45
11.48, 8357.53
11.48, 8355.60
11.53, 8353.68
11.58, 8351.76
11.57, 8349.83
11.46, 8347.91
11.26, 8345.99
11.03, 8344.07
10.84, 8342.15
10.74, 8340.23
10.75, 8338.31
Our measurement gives 1.7 angstrom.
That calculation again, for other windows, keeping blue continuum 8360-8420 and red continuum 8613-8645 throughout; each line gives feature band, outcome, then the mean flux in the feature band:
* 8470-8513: -1.0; 11.4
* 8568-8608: 1.6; 10.3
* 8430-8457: 2.6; 10.2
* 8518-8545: -1.0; 11.4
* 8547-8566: -1.1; 11.5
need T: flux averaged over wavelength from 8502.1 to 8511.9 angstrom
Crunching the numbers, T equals 12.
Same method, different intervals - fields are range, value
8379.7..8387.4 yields 10.8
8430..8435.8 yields 10.2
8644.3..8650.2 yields 11.8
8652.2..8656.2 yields 11.3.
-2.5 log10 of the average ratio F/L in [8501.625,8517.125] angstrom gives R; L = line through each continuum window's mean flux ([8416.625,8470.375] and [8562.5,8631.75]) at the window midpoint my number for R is -0.127 mag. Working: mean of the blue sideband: 10.6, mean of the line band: 11.7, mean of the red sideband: 10.2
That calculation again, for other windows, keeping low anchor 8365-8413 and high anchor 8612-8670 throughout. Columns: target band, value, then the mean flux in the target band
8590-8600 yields 0.025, 10.6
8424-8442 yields 0.083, 10.4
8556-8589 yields 0.046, 10.4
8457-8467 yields 0.062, 10.6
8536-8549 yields -0.077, 11.8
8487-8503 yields -0.014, 11.2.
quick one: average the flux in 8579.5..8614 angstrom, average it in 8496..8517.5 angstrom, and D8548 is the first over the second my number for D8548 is 0.89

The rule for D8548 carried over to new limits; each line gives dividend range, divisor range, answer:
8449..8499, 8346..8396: 0.96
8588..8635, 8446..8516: 0.93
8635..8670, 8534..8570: 0.97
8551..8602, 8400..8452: 0.97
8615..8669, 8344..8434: 0.95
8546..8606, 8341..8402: 0.95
